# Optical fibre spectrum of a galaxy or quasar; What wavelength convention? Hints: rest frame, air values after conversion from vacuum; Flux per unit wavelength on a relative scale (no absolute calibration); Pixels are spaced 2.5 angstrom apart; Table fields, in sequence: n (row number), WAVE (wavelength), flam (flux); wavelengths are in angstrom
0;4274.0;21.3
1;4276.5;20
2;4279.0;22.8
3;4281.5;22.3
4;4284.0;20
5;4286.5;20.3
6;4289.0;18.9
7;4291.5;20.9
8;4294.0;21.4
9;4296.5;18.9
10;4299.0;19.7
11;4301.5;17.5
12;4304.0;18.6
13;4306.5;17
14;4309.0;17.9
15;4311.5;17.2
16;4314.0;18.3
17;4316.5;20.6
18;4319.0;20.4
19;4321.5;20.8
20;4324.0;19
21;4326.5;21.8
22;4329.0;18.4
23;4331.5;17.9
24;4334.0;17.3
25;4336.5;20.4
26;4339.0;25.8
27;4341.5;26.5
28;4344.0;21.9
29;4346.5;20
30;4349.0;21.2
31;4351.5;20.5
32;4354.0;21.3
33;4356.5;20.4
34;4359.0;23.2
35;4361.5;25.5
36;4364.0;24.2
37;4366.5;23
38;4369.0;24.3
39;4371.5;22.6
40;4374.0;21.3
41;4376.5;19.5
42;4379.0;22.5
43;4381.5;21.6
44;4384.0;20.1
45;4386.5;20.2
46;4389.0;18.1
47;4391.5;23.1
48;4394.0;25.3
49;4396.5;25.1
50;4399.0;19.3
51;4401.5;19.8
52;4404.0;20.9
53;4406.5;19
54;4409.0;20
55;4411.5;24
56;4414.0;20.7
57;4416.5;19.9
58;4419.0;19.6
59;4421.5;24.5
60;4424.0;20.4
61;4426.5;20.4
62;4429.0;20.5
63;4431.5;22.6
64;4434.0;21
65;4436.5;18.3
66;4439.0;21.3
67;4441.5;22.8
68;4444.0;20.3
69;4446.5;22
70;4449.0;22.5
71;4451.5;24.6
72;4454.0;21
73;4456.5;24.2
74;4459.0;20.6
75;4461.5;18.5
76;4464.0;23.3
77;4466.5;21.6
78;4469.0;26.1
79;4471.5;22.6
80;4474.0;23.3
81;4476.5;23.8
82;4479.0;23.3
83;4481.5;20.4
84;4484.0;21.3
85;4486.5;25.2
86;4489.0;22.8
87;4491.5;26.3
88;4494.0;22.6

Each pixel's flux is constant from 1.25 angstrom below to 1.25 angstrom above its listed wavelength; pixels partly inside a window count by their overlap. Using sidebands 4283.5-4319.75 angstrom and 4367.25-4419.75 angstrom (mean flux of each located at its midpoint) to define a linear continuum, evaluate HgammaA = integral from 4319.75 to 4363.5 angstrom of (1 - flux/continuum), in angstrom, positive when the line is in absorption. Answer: -2.7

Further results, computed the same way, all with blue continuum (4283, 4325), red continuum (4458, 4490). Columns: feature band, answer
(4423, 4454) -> 0.7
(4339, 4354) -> -1.6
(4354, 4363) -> -1.1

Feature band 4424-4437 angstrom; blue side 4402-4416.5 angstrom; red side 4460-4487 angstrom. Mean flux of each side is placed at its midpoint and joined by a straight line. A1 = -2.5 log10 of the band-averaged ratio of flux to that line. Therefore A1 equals 0.04 mag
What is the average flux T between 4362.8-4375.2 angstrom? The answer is 23.1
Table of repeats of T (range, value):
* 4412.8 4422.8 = 21.2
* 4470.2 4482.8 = 22.7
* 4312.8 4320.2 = 19.8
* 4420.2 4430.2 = 21.4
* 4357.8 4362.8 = 24.4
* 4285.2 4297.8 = 20.1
